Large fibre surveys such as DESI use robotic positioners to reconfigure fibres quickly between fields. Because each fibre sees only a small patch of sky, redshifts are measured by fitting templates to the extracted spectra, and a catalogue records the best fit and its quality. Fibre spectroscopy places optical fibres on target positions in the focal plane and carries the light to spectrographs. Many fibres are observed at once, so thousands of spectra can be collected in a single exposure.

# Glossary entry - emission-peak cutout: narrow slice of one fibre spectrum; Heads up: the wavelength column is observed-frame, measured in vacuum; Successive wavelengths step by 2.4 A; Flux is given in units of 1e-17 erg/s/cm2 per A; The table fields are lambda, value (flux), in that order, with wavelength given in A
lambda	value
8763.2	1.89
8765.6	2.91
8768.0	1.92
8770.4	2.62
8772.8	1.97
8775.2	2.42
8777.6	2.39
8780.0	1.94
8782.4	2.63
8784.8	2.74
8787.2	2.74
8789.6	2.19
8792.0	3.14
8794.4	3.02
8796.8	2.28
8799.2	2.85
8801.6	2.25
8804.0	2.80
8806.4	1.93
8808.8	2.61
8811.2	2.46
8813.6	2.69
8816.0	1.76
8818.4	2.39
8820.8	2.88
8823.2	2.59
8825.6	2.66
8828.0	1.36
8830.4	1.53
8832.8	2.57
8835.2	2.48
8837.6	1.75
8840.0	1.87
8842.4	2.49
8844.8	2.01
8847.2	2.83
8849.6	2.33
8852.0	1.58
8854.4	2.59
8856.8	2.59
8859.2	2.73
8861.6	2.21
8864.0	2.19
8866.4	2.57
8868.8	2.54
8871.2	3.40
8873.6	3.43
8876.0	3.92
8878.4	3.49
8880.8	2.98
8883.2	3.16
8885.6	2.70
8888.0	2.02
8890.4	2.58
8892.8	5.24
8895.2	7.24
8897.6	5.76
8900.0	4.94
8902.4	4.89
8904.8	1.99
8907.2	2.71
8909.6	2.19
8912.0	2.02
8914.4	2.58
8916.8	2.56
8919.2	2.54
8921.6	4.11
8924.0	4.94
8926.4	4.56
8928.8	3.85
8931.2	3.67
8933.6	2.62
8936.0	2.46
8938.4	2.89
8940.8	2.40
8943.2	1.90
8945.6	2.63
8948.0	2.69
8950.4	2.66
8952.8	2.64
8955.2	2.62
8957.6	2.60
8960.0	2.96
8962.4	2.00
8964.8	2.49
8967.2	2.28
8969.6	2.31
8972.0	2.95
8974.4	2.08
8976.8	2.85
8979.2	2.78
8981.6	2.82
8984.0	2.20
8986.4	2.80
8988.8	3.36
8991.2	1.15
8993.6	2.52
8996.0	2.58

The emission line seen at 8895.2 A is Halpha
